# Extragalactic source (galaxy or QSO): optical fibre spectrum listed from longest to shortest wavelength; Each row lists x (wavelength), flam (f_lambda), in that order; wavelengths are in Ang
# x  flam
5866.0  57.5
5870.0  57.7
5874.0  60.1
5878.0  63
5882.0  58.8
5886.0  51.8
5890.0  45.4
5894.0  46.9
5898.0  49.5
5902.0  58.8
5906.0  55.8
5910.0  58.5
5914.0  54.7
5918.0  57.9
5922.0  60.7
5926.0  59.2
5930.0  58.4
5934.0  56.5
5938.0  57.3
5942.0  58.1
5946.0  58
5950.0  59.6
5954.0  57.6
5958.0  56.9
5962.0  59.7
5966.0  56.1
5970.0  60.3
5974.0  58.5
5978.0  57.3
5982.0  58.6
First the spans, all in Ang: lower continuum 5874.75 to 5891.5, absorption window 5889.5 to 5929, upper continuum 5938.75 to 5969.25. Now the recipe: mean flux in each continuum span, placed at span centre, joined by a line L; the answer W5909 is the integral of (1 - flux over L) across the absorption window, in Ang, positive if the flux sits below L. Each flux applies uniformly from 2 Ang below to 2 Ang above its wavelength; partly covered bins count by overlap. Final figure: 0.9 Ang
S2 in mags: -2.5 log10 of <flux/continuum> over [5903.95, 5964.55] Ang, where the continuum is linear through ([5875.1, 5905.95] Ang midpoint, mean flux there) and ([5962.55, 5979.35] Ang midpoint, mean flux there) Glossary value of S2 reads -0.03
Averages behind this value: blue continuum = 53.8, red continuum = 58.2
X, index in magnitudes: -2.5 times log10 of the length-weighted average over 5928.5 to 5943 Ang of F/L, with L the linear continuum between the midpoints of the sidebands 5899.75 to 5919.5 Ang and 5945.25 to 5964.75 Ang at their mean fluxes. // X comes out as 0.00 mag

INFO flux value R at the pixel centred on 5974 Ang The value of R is 58.5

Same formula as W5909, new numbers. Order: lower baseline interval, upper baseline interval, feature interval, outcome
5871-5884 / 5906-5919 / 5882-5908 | 2.9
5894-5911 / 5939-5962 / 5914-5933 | -0.8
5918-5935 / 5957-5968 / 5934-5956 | 0.1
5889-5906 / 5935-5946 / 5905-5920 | -1.0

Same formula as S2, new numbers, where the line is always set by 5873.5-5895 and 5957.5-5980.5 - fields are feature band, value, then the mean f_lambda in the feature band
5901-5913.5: -0.037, 57.3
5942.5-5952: -0.028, 58.7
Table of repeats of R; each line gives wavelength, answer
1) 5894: 46.9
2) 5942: 58.1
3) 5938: 57.3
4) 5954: 57.6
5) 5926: 59.2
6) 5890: 45.4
